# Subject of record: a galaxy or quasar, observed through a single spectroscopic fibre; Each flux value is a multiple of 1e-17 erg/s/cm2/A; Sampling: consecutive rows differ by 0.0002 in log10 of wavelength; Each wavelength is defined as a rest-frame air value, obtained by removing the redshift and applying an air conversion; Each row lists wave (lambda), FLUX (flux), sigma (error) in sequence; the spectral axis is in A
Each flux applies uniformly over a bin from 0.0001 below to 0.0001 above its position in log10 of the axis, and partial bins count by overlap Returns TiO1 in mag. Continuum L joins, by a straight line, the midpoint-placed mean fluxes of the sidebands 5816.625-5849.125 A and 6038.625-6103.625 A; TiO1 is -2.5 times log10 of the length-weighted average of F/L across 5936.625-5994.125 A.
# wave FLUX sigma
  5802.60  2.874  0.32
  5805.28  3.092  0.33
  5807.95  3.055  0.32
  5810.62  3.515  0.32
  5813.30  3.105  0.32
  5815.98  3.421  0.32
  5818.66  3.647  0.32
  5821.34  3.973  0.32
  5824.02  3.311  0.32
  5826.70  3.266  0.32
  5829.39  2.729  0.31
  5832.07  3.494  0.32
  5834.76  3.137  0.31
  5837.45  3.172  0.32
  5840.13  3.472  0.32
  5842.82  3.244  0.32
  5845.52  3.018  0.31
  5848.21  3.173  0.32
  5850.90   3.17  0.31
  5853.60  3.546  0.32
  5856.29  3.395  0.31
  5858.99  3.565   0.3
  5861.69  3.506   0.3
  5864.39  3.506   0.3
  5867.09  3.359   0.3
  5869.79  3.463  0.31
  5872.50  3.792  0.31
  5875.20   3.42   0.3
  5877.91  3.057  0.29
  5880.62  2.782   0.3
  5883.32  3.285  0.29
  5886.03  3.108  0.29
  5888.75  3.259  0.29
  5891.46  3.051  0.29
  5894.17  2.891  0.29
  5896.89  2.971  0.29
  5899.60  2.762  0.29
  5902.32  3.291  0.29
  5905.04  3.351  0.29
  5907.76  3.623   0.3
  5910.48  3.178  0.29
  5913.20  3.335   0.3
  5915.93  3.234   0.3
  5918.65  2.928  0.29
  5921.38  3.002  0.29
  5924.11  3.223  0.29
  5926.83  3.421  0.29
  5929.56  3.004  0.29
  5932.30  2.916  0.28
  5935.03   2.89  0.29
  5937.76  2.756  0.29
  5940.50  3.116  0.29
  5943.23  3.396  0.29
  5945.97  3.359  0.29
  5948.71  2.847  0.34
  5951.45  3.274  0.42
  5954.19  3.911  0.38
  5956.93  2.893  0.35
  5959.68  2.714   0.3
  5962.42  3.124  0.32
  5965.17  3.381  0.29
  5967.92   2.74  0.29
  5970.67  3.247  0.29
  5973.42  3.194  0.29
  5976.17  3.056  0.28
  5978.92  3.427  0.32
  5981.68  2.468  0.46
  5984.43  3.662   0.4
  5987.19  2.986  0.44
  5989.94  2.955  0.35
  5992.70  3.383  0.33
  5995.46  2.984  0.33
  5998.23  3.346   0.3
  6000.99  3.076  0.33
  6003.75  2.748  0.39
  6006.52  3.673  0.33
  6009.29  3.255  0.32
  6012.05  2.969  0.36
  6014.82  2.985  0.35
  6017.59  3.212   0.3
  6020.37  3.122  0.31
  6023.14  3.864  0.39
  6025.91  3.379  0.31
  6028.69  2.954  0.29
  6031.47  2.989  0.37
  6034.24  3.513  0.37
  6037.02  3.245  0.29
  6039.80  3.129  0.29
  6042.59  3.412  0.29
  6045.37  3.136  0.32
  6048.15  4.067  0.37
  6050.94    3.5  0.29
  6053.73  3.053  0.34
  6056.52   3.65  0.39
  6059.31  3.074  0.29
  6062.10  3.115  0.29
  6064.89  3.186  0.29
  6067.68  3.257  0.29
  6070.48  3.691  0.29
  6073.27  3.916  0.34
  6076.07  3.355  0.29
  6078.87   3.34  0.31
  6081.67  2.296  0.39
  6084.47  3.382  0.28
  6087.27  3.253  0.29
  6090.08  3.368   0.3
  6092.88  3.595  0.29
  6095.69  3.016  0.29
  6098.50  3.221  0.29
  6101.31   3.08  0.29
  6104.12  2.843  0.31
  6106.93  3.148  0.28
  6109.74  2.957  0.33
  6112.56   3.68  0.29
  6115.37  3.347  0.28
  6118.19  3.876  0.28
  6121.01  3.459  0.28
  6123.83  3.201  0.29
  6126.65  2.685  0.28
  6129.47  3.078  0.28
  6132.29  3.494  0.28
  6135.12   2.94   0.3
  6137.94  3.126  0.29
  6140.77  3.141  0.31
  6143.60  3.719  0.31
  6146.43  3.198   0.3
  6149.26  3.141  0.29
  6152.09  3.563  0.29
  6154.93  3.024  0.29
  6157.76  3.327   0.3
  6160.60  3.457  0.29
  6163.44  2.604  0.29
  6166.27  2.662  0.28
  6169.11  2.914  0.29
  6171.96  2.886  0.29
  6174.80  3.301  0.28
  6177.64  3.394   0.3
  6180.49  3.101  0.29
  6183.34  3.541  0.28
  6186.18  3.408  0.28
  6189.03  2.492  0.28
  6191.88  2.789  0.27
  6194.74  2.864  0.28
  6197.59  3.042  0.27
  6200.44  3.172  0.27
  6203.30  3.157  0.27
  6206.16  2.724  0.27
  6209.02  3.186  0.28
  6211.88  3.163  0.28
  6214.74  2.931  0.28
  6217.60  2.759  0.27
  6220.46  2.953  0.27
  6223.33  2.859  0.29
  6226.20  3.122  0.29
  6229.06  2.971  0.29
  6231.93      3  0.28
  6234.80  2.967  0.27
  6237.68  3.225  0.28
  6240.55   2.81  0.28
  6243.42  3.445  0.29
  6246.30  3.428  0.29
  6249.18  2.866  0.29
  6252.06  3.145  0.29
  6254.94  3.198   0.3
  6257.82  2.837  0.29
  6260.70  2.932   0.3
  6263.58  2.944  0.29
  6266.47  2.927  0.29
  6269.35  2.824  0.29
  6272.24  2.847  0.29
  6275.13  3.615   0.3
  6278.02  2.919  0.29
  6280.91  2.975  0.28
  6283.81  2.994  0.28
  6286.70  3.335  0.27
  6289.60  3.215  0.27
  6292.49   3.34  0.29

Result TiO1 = 0.06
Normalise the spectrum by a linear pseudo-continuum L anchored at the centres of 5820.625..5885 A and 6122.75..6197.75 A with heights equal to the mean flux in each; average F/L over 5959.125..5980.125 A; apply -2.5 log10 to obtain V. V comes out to 0.04 mag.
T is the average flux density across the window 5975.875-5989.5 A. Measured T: 3.11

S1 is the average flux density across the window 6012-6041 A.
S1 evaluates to 3.23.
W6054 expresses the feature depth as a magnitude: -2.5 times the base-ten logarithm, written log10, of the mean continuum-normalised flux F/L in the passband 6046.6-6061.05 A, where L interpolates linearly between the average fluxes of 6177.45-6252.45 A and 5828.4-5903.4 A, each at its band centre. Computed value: -0.11 mag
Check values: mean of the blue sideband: 3.24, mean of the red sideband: 3.05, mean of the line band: 3.46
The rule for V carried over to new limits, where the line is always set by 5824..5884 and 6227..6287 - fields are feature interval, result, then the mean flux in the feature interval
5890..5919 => 0.04 mag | 3.16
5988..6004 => 0.04 mag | 3.1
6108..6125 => -0.09 mag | 3.42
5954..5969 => 0.06 mag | 3.07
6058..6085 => -0.03 mag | 3.26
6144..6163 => -0.05 mag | 3.27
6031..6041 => -0.02 mag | 3.24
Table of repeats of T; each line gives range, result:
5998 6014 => 3.16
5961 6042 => 3.18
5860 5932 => 3.22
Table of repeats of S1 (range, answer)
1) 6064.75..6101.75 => 3.29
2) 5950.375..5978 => 3.16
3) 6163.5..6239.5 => 3.01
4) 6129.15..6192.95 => 3.15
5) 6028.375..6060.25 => 3.33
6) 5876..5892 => 3.1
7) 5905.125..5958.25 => 3.18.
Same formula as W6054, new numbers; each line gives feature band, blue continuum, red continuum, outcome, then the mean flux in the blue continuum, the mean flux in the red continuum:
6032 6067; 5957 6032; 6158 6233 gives -0.07 mag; 3.14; 3.02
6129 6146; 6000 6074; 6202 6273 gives -0.03 mag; 3.3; 3.01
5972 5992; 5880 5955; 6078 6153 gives 0.02 mag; 3.15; 3.22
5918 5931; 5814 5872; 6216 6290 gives 0.06 mag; 3.36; 3.04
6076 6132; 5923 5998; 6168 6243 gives -0.05 mag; 3.13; 3.03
